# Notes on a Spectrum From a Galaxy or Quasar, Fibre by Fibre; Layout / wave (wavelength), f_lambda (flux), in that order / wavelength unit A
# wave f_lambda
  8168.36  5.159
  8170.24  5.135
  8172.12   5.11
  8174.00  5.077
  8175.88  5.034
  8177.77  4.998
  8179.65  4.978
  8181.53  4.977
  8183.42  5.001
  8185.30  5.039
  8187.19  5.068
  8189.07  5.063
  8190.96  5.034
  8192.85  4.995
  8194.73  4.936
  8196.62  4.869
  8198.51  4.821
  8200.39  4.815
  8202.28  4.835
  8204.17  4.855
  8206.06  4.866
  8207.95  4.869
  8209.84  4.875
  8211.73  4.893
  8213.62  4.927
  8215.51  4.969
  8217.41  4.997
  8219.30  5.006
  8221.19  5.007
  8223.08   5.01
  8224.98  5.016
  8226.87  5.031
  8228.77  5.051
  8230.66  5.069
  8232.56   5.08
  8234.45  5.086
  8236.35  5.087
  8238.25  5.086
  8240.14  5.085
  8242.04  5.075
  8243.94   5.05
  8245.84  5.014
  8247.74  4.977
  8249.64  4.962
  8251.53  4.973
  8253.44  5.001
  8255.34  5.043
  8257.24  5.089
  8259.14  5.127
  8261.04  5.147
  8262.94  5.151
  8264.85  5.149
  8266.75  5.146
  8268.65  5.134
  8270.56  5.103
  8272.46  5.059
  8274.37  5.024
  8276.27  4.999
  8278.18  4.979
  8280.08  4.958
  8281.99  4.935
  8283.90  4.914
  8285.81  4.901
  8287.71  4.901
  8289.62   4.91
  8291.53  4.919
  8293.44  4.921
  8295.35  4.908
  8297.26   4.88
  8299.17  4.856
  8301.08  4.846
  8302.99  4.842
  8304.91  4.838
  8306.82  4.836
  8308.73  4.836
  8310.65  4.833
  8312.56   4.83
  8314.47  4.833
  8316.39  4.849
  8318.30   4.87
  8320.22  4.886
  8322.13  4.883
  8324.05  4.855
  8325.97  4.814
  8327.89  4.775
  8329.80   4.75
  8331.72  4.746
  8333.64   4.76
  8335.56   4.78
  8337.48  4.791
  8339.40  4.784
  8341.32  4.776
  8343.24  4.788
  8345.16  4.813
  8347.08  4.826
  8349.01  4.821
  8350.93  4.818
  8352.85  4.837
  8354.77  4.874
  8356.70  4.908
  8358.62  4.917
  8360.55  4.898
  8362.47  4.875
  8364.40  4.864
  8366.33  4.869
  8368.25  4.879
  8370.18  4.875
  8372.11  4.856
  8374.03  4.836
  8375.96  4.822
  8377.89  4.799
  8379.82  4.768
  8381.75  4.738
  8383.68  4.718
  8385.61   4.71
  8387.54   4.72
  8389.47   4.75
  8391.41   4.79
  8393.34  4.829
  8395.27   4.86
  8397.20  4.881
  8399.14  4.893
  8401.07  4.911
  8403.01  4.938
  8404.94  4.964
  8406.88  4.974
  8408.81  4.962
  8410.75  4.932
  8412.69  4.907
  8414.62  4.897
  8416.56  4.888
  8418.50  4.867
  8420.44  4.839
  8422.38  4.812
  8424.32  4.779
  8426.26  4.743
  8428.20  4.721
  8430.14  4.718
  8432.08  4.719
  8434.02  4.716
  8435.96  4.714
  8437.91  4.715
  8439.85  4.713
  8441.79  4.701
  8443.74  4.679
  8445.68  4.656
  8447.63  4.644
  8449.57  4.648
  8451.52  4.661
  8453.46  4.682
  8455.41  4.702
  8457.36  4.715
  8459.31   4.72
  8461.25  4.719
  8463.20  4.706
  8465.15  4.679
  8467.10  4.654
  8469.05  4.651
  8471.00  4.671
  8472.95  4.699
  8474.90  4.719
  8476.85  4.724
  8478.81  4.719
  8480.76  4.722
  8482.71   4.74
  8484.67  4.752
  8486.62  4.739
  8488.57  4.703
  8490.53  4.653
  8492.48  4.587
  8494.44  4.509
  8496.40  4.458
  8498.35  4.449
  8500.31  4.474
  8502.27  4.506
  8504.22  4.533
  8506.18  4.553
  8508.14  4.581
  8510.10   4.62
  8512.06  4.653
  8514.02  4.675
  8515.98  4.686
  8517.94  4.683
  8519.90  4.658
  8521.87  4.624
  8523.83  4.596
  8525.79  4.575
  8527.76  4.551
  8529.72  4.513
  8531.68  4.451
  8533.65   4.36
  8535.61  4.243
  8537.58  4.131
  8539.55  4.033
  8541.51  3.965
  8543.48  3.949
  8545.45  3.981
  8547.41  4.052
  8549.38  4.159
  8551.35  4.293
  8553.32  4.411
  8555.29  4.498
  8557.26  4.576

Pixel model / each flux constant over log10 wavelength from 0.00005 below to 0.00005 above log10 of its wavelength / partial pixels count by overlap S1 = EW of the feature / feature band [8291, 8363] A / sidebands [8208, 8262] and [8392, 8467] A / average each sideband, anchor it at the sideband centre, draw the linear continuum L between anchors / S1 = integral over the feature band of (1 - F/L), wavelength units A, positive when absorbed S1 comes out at 1.05 A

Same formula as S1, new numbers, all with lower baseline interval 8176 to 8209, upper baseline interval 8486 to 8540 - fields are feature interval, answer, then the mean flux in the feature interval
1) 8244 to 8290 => -1.7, 5.03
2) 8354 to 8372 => -0.6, 4.88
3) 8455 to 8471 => -0.3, 4.69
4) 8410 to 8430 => -0.8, 4.83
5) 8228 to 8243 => -0.6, 5.08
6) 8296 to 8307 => -0.1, 4.85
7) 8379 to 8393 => -0.2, 4.74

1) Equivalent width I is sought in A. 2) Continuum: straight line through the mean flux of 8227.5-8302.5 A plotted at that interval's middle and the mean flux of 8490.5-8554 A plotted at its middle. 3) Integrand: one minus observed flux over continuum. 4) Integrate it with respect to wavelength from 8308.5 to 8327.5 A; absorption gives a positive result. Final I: 0.2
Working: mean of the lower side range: 5.01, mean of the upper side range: 4.43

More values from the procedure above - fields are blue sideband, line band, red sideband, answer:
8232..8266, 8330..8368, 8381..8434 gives 0.7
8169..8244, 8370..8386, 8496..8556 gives -0.4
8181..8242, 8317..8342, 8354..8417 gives 0.5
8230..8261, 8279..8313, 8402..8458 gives 0.7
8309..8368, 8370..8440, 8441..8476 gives -1.0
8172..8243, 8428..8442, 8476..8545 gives -0.2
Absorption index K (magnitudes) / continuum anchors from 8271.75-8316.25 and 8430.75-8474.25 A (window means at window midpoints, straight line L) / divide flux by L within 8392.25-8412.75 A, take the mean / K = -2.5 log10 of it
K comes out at -0.04 mag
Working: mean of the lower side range 4.9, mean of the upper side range 4.69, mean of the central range 4.91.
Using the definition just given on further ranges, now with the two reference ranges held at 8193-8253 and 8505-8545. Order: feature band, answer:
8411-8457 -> -0.03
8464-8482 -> -0.04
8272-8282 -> -0.03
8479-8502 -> -0.03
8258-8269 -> -0.05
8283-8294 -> -0.01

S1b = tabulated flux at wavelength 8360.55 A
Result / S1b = 4.898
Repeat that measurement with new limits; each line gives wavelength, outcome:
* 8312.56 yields 4.83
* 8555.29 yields 4.498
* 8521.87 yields 4.624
